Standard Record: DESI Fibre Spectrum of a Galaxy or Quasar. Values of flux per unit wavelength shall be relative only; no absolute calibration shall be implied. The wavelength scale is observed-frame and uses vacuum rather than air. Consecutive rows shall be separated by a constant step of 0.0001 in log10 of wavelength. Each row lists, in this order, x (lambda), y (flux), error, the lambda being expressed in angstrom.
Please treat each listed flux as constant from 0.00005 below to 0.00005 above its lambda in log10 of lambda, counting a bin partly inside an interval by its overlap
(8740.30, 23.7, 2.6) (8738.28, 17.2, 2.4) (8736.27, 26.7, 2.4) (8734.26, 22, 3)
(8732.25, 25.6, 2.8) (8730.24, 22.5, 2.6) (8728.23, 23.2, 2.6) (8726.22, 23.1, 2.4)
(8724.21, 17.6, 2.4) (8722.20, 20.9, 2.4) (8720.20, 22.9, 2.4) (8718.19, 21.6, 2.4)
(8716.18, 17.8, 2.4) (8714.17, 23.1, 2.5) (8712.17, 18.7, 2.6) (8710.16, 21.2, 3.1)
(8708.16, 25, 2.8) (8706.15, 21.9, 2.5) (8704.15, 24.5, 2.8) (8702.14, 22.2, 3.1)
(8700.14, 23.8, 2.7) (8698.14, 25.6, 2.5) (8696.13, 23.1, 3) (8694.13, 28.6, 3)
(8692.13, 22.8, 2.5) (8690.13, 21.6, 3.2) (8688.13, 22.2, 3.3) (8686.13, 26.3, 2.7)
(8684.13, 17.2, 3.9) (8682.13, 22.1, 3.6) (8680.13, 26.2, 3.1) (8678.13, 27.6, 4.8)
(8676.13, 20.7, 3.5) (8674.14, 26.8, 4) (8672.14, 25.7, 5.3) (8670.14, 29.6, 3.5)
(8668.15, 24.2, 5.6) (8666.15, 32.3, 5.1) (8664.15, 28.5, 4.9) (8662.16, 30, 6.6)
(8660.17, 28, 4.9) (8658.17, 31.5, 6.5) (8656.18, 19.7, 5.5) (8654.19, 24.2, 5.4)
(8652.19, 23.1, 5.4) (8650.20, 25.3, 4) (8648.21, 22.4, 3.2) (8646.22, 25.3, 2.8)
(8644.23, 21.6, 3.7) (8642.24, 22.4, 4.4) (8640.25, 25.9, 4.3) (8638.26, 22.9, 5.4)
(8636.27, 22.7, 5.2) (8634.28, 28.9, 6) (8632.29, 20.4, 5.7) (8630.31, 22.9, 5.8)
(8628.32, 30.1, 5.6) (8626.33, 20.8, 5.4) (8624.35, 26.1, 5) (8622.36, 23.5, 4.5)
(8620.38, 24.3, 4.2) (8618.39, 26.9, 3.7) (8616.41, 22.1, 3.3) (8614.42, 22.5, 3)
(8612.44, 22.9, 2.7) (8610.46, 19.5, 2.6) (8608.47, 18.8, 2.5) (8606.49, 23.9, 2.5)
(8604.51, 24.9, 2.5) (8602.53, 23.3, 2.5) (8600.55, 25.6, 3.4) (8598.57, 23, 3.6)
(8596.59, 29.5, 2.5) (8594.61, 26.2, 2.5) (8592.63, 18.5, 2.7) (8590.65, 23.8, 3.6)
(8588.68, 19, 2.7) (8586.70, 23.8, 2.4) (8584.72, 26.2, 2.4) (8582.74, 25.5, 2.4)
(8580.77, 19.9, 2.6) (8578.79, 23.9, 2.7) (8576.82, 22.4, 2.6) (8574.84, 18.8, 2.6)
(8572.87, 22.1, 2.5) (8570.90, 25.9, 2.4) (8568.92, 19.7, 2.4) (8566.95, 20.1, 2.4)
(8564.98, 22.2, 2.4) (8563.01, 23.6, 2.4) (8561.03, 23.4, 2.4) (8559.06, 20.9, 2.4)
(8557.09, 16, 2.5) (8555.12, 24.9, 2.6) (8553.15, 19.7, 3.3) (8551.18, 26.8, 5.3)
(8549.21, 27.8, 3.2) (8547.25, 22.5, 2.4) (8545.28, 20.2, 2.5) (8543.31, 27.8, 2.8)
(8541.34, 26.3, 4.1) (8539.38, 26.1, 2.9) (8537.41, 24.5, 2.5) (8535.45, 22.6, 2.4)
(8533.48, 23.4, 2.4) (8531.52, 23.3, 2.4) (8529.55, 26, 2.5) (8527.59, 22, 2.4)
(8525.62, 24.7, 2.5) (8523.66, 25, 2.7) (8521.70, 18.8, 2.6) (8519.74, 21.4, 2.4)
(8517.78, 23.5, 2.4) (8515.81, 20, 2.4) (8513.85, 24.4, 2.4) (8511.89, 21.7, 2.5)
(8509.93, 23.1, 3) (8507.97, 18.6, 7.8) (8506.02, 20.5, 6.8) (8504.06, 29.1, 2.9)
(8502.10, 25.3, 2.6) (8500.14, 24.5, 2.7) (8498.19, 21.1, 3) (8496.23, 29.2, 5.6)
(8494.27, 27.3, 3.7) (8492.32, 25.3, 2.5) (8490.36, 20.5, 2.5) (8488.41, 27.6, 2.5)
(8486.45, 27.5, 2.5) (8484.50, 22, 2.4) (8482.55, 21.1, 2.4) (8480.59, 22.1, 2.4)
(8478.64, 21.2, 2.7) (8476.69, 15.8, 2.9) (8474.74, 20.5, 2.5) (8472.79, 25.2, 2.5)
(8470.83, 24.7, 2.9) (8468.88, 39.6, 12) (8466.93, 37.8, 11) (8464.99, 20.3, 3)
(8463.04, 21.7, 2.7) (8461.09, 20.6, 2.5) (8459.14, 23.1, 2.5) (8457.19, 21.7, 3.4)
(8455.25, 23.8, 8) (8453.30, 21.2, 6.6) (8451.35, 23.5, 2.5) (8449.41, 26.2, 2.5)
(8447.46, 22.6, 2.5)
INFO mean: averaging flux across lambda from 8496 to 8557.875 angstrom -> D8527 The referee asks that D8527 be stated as 23.4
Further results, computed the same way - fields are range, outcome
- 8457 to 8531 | 23.8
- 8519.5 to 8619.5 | 23.1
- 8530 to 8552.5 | 24.6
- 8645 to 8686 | 25.5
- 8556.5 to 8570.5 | 21.2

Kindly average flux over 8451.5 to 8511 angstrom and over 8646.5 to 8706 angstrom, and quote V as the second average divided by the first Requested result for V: 1.04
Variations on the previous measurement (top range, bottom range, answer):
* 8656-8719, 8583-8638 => 1.03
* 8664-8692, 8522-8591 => 1.08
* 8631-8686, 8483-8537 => 1.06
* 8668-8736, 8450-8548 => 0.97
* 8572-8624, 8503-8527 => 1.03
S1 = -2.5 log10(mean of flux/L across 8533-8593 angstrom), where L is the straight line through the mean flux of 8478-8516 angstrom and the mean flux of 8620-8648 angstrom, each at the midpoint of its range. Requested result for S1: 0.05 mag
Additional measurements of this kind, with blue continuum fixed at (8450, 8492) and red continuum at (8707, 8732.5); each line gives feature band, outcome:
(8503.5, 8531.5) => 0.038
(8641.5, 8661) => -0.096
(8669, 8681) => -0.181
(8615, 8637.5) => -0.086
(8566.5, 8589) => 0.026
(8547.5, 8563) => 0.016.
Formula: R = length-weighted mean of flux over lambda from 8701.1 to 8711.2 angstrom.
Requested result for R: 22.9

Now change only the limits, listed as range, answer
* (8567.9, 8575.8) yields 21.6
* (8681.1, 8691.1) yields 21.9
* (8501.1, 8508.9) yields 23.4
